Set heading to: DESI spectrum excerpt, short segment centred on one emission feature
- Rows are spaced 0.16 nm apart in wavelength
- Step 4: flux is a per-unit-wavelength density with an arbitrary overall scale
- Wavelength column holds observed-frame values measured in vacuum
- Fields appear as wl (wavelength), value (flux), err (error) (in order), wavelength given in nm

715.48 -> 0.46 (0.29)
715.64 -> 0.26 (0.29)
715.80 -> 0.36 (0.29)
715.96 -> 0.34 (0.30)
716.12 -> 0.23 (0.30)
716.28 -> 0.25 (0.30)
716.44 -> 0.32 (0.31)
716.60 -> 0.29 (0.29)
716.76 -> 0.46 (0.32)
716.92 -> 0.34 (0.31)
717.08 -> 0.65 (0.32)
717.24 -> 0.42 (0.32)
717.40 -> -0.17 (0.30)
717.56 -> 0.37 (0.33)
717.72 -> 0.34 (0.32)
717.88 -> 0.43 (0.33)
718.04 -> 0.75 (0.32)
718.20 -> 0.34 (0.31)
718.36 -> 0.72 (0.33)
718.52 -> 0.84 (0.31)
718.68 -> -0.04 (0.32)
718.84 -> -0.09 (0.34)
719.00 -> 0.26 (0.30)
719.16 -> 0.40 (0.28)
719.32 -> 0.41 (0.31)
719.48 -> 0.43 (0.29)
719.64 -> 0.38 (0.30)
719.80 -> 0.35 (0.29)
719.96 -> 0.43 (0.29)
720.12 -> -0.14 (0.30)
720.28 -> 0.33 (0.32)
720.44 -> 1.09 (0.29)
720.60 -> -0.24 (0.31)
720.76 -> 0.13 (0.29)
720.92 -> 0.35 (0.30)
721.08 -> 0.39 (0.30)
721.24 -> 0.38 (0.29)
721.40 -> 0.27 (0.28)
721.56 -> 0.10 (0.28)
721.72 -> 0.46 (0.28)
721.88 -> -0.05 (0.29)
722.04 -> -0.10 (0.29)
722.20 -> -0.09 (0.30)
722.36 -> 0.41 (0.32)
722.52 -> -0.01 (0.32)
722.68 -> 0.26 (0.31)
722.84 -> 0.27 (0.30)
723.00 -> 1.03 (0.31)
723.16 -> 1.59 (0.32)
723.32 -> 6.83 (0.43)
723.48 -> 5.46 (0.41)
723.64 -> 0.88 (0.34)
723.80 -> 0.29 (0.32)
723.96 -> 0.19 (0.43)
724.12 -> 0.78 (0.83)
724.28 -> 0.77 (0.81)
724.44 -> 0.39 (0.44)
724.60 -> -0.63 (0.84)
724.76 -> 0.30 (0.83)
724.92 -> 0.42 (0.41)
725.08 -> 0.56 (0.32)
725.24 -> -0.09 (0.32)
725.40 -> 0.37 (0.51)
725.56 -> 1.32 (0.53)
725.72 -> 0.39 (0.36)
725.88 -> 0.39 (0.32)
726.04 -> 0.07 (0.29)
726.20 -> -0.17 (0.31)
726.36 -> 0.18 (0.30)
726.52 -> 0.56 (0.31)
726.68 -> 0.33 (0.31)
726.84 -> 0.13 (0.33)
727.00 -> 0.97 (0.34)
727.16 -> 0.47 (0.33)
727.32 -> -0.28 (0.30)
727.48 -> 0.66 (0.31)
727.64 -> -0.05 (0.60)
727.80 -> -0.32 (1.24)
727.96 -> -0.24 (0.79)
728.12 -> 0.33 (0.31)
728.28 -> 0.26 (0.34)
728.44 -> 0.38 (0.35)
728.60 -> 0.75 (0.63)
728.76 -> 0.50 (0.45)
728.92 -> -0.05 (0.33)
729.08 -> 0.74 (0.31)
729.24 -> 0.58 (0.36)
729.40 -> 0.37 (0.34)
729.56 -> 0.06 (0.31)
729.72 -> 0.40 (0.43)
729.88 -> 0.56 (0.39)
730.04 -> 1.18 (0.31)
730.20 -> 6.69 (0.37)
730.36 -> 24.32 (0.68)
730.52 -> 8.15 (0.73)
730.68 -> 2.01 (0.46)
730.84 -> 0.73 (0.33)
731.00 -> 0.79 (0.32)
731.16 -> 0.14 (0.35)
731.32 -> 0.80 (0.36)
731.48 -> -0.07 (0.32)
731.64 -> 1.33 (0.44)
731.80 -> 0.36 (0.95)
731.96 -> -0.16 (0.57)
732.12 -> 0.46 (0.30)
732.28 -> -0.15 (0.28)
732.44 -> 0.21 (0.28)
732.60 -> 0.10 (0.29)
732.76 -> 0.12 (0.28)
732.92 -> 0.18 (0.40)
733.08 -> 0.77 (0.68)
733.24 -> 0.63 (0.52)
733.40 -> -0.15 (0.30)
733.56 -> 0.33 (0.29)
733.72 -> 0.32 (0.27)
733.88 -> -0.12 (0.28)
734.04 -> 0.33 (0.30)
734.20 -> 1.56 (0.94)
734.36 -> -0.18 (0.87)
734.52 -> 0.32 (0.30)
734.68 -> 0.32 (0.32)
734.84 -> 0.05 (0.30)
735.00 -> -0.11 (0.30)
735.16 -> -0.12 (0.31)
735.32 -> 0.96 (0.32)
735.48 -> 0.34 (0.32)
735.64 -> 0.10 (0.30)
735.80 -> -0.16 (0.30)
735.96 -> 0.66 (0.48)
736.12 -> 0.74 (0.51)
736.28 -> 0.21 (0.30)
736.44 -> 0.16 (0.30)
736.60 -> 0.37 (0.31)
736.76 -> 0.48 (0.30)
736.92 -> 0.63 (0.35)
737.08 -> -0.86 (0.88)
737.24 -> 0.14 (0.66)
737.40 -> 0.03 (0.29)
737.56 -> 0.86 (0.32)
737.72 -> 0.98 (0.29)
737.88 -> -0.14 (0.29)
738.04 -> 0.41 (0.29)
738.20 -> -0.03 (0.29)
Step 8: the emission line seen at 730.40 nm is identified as [O III]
